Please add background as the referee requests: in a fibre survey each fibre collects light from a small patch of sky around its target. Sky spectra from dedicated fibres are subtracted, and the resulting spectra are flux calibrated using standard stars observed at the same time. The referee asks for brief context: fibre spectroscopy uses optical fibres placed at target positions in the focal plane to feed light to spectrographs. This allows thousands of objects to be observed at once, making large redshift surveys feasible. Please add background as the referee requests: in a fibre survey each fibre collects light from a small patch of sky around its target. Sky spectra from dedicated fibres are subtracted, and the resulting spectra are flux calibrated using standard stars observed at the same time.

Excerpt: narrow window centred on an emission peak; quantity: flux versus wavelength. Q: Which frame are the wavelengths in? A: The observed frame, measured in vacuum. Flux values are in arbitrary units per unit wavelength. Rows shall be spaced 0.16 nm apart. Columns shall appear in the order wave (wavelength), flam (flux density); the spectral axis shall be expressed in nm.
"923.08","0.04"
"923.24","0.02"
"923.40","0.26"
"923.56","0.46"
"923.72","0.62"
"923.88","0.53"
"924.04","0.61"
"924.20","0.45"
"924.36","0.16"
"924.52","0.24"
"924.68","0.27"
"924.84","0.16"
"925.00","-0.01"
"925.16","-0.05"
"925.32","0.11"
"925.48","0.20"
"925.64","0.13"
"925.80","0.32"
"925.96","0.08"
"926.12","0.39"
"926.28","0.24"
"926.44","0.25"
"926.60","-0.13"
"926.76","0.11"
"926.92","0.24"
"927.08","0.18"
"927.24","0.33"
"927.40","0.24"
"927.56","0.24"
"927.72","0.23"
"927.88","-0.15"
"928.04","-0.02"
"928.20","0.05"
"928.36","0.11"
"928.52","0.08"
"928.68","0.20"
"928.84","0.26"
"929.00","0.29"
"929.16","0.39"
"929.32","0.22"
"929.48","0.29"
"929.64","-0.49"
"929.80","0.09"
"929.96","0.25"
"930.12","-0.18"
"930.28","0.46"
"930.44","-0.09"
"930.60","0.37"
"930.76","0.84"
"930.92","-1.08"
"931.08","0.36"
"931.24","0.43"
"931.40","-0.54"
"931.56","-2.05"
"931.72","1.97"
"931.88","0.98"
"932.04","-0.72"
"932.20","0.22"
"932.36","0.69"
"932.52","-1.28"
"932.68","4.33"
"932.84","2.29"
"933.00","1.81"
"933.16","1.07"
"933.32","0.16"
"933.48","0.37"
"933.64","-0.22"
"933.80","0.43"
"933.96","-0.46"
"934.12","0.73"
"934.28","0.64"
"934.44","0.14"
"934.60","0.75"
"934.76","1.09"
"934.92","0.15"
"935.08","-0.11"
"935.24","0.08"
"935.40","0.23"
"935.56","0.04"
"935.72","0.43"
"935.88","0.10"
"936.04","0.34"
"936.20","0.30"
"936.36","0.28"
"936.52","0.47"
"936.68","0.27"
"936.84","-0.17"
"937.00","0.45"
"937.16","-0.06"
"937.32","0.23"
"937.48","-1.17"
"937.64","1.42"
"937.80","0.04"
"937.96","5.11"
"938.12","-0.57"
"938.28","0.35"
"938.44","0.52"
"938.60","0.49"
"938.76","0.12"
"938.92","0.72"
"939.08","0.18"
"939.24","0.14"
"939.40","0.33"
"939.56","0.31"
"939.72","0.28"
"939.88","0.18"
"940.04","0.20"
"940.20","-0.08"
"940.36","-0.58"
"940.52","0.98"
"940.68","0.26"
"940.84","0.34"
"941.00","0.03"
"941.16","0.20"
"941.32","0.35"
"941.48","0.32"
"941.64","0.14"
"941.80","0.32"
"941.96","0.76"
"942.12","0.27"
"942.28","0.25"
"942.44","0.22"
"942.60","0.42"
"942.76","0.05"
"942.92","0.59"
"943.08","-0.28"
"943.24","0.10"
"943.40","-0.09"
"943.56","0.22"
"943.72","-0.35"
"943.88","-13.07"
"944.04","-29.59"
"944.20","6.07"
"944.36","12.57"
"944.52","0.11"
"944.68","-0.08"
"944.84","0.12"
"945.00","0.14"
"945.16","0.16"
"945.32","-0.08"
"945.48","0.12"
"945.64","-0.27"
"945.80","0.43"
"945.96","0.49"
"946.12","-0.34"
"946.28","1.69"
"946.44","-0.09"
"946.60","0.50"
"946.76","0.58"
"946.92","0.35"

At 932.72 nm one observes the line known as [O III]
